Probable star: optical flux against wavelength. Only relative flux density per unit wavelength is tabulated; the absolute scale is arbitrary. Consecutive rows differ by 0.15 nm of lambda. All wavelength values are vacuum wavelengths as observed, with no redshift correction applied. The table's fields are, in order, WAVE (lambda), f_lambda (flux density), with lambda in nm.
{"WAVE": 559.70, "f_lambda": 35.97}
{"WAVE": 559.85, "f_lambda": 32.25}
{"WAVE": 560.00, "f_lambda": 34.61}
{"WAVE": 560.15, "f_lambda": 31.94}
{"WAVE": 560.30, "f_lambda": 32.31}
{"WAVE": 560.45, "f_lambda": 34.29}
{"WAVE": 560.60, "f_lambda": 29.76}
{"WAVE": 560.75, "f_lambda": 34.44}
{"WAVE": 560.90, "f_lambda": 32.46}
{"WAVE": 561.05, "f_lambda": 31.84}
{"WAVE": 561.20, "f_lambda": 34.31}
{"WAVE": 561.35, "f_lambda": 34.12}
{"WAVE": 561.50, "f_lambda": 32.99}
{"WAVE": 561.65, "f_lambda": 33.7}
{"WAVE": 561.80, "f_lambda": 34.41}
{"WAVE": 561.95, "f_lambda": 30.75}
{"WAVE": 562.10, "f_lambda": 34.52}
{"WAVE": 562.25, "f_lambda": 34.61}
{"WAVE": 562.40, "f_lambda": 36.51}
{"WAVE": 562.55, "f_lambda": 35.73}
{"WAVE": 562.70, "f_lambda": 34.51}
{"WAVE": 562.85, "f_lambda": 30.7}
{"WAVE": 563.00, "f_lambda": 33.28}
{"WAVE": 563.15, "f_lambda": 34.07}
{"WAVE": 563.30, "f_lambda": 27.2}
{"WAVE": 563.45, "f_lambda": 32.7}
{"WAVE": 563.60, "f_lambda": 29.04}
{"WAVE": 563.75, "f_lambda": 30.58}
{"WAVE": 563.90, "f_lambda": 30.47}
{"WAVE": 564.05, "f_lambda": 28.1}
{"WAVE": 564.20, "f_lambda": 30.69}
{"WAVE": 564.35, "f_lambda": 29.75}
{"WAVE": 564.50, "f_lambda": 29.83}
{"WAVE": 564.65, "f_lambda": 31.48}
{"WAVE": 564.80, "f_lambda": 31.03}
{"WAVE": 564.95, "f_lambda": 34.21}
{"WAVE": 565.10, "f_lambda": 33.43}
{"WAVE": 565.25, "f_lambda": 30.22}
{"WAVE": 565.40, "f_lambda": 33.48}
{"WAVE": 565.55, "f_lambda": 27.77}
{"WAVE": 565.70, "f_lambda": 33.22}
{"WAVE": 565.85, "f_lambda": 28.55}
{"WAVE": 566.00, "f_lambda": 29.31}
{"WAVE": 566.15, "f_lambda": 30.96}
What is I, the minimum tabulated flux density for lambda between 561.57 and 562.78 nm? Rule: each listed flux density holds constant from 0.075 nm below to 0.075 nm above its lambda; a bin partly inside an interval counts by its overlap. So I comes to 30.75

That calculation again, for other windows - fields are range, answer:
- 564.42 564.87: 29.83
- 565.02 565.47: 30.22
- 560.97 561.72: 31.84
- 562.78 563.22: 30.7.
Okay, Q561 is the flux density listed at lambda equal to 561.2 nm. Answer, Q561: 34.31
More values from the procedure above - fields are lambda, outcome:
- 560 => 34.61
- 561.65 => 33.7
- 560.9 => 32.46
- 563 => 33.28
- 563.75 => 30.58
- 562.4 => 36.51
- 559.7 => 35.97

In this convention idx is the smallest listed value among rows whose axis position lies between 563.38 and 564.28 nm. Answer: 28.1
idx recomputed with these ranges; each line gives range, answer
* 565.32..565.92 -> 27.77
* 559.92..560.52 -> 31.94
